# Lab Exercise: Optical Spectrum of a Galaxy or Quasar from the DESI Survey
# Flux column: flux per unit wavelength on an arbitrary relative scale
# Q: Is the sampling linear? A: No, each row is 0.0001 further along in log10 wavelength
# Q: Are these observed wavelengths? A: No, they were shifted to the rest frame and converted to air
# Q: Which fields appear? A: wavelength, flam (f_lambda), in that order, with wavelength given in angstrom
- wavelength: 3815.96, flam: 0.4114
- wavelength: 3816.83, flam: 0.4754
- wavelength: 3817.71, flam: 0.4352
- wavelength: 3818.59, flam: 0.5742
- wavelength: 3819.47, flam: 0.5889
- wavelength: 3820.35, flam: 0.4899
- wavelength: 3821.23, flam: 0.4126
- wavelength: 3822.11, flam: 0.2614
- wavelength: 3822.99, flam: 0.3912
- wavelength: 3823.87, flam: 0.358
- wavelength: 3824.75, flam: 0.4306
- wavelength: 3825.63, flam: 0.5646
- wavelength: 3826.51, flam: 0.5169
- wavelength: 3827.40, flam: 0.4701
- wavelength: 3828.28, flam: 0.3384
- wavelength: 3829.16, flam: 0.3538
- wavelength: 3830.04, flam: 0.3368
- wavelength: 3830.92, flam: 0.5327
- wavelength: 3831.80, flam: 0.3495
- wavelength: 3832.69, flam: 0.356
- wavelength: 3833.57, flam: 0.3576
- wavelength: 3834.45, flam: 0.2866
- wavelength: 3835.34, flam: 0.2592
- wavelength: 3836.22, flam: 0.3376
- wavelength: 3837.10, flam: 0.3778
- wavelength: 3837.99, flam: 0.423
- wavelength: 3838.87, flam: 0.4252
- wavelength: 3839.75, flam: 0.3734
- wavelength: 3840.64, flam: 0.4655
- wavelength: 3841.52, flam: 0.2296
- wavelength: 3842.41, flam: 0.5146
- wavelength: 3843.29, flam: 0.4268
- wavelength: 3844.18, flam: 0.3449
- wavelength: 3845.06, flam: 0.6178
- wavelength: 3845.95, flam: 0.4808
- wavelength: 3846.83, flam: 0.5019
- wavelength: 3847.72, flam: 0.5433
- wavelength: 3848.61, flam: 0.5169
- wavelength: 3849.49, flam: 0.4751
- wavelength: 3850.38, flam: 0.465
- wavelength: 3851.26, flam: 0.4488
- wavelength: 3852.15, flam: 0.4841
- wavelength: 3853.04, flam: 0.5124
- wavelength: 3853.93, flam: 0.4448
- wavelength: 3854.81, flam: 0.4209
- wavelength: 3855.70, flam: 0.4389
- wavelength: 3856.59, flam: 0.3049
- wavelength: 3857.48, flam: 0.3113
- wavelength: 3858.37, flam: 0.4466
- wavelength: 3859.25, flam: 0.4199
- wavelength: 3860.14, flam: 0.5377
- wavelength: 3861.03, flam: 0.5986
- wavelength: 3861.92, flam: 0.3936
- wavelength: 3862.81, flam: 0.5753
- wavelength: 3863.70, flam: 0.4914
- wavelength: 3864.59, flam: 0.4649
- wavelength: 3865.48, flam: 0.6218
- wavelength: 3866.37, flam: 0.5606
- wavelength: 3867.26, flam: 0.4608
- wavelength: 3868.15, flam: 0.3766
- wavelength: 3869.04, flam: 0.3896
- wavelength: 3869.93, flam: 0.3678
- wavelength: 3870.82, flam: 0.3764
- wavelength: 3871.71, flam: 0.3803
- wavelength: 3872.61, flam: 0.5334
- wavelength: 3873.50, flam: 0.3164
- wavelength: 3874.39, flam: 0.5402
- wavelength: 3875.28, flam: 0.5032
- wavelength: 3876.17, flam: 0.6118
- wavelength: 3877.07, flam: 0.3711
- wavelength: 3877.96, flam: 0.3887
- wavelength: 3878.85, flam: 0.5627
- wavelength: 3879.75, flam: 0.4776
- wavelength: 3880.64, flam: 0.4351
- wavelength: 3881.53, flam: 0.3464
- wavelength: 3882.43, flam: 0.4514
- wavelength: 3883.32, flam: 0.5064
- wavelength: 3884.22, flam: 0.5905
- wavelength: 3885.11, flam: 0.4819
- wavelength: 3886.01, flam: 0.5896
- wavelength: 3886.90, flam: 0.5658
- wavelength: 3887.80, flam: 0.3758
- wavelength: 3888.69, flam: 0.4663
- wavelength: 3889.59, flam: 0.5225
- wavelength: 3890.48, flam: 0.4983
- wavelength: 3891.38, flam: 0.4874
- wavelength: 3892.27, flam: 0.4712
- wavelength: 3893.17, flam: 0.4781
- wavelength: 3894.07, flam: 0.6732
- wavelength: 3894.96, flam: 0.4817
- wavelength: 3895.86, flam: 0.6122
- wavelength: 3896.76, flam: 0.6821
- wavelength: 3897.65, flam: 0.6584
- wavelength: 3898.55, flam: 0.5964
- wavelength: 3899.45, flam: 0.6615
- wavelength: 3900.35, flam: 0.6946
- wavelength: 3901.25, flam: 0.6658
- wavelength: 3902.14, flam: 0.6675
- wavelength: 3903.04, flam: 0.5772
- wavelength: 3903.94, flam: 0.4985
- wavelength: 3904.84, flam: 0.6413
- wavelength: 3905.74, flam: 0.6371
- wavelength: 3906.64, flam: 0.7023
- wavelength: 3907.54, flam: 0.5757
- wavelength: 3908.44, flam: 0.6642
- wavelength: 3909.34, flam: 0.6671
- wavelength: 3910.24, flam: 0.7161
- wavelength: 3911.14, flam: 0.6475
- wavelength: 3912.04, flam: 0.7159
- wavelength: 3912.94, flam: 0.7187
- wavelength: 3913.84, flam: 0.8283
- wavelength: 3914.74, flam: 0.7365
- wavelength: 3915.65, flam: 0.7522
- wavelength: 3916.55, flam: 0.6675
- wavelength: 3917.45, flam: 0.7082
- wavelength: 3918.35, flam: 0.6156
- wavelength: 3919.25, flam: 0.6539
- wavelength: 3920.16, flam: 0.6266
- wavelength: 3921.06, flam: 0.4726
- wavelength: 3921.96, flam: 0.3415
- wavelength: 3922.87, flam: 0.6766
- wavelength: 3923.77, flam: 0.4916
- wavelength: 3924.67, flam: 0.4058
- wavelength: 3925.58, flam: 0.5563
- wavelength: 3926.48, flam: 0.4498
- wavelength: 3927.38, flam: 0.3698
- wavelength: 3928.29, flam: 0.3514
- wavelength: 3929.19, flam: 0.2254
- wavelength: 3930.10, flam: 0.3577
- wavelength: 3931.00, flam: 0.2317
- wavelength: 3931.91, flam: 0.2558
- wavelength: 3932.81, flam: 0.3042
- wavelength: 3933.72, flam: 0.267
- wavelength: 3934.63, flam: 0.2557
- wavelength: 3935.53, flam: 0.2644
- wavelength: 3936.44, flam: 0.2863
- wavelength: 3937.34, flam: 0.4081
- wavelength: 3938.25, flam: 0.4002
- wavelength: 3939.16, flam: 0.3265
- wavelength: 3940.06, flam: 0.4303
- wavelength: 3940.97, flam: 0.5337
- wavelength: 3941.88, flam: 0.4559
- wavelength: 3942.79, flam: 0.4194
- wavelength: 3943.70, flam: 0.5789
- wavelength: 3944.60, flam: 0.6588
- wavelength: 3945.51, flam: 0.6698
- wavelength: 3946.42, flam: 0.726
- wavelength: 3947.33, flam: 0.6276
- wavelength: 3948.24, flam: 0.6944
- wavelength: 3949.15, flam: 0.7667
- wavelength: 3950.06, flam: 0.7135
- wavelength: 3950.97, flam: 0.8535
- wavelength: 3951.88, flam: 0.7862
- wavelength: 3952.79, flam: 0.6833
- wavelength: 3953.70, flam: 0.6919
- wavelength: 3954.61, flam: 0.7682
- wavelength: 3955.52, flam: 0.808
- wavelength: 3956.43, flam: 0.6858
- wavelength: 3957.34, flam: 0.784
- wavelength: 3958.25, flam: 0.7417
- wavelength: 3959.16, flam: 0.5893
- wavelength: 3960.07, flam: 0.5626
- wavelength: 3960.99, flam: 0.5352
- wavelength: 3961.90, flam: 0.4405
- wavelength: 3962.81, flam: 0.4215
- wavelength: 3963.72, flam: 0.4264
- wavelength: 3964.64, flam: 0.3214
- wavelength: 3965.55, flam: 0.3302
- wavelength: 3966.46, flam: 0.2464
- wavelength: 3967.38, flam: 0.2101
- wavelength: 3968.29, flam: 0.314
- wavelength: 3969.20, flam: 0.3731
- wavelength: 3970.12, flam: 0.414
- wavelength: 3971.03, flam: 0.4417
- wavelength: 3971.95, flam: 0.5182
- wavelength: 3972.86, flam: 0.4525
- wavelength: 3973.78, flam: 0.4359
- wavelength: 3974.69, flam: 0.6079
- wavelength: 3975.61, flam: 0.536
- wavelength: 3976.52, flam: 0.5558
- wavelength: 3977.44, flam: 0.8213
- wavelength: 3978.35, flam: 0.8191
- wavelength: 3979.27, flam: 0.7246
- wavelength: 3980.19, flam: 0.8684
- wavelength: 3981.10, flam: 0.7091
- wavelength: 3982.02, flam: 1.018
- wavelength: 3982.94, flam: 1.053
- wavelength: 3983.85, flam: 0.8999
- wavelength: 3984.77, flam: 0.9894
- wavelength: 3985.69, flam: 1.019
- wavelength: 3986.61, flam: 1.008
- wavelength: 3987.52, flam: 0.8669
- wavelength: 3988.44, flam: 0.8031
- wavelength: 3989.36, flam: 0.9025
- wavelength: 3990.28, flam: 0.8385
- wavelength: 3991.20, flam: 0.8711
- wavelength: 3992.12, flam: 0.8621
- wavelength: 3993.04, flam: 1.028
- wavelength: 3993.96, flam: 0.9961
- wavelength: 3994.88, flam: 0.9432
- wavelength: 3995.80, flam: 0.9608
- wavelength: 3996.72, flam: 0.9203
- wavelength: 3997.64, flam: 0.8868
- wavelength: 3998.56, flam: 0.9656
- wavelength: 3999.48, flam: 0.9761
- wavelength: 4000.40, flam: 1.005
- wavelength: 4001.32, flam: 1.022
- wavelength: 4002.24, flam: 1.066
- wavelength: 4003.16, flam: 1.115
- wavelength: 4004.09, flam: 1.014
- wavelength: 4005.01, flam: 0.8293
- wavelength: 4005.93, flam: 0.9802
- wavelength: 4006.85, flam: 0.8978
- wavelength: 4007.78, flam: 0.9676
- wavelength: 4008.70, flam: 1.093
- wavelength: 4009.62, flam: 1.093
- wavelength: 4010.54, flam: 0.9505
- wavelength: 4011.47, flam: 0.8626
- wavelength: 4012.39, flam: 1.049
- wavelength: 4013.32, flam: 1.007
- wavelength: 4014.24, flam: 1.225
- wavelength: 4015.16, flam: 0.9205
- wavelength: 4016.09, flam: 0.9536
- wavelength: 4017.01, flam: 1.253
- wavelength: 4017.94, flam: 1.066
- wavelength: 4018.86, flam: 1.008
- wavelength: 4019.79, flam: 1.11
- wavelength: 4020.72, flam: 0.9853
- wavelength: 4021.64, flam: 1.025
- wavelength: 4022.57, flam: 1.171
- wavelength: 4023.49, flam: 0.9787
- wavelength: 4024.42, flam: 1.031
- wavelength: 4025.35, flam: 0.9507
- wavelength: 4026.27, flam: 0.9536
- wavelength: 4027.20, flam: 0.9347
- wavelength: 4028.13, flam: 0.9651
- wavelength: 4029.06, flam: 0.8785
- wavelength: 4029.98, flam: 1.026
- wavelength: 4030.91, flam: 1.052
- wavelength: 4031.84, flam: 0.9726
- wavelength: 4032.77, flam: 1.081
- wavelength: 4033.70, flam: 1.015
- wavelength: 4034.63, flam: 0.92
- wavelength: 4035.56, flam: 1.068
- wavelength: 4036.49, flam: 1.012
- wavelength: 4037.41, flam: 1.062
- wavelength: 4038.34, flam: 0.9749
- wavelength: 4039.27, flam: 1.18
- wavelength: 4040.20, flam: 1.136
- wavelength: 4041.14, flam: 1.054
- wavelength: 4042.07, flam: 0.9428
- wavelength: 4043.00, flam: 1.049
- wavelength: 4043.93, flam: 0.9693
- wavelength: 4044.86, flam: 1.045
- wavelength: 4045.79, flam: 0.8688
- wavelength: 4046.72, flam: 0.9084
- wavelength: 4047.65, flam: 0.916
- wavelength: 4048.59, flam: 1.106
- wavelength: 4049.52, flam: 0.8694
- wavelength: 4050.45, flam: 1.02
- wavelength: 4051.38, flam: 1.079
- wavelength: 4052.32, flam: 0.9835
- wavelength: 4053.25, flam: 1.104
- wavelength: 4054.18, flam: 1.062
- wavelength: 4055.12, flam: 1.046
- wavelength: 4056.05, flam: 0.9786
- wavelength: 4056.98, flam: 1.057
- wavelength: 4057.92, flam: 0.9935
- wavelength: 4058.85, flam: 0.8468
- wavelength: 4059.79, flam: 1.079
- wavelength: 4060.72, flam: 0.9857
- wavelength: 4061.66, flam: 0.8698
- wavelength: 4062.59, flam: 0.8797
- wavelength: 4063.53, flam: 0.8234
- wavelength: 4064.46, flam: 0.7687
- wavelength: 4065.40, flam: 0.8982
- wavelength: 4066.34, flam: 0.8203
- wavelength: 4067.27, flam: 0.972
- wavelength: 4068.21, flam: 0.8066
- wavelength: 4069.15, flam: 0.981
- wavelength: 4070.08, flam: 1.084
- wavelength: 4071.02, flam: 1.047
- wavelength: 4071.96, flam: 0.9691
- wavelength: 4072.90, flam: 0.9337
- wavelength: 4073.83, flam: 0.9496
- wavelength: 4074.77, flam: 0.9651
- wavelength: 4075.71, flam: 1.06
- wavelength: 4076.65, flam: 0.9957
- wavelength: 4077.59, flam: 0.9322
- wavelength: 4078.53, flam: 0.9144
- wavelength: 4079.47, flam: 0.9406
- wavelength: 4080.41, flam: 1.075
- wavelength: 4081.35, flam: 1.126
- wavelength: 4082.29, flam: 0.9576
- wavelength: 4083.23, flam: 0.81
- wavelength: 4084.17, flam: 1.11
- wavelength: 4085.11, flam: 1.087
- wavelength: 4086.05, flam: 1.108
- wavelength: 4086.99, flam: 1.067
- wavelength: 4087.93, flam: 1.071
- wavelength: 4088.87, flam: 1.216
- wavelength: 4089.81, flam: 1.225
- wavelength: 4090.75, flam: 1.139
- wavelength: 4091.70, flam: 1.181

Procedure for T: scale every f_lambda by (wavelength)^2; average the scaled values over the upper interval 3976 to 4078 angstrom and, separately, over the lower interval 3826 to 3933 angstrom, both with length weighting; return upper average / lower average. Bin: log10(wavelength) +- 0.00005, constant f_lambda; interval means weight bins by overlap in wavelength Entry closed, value 2.11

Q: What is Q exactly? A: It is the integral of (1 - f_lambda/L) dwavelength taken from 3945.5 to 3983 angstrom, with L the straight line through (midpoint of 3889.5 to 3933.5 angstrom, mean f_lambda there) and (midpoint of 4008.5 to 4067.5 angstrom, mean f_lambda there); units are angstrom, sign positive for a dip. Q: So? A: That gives 6.8 angstrom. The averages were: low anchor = 0.564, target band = 0.608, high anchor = 0.999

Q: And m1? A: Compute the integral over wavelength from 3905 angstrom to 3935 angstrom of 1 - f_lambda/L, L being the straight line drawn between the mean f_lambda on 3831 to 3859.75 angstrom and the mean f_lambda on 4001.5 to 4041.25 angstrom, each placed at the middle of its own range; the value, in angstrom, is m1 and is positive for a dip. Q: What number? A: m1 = 5.8 angstrom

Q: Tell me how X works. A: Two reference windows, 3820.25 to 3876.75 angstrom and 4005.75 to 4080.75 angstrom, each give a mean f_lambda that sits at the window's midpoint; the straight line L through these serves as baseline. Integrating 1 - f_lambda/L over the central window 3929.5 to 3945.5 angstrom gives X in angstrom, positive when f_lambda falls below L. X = 7.1 angstrom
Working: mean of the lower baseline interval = 0.436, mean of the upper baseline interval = 0.993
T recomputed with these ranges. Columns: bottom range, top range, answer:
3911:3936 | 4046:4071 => 2.07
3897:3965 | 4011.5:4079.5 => 1.86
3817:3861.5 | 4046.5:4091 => 2.58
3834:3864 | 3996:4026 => 2.51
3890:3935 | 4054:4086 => 1.89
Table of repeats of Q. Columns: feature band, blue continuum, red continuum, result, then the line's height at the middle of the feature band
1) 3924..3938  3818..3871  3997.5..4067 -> 7.2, 0.695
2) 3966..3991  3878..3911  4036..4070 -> 3.3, 0.784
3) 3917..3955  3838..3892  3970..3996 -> 9.0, 0.663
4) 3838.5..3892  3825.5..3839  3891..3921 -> 3.5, 0.501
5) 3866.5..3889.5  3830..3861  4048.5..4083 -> 2.1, 0.506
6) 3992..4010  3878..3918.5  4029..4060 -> -1.9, 0.887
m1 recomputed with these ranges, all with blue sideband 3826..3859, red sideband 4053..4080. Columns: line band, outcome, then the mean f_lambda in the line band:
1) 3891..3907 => -1.4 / 0.605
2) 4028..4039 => -1.6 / 1.01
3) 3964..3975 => 5.1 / 0.386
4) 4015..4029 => -2.8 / 1.02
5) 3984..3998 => -2.7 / 0.926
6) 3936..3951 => 2.5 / 0.554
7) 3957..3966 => 2.4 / 0.512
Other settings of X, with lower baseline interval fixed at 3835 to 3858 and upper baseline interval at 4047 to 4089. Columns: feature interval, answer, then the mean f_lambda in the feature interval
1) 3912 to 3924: -0.7 angstrom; 0.643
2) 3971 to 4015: -5.0 angstrom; 0.89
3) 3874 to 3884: 0.7 angstrom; 0.474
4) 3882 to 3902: -0.5 angstrom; 0.557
